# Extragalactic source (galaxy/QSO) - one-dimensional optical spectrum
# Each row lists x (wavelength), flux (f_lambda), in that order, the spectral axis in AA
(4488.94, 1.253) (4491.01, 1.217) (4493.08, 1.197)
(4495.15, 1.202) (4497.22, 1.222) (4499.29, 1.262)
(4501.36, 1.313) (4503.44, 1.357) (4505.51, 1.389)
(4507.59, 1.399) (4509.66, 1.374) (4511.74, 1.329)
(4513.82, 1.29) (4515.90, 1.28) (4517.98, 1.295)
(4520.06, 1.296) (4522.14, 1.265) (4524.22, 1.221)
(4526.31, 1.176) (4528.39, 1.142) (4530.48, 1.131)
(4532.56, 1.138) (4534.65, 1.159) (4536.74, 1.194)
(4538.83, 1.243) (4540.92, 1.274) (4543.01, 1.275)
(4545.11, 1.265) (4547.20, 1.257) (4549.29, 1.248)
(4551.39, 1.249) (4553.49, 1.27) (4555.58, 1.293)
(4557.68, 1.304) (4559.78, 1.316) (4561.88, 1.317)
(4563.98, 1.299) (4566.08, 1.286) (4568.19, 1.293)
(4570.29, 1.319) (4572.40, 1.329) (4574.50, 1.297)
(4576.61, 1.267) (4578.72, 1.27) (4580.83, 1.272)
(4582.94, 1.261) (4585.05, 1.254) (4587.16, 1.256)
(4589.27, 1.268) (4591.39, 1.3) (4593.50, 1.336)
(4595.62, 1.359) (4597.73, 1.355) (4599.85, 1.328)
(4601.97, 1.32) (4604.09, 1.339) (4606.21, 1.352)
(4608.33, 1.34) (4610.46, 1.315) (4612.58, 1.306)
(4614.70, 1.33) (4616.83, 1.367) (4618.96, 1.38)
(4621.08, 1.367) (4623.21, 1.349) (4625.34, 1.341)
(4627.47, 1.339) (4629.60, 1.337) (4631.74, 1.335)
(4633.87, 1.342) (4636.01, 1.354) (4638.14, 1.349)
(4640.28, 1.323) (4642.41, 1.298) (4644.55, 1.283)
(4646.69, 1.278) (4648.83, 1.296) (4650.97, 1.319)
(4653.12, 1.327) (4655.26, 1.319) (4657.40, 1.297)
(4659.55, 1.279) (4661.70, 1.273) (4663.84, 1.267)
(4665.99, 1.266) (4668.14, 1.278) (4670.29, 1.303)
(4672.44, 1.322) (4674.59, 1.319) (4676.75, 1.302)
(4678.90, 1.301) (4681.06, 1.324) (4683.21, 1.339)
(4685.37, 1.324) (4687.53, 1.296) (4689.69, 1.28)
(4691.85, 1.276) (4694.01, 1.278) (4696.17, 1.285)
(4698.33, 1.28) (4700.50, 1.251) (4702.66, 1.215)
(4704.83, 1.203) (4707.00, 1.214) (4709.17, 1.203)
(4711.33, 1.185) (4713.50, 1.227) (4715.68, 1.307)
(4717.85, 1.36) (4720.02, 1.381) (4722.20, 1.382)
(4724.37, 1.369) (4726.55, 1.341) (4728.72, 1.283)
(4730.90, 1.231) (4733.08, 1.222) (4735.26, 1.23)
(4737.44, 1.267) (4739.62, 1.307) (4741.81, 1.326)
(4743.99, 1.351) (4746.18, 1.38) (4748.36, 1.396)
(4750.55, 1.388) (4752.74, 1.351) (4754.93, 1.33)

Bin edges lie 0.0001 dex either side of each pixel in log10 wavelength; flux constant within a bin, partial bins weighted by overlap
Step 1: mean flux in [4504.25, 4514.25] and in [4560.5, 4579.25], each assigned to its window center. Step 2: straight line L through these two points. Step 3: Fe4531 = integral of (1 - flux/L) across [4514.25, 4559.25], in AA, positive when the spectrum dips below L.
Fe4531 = 3.2 AA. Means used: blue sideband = 1.36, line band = 1.24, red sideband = 1.3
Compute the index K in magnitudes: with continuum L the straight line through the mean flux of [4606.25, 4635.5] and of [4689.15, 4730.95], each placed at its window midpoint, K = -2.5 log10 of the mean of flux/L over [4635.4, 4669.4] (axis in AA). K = 0.02 mag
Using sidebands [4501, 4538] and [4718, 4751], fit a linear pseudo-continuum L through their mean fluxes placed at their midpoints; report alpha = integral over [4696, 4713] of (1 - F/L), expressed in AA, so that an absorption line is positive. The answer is 1.1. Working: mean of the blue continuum 1.26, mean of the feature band 1.23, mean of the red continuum 1.32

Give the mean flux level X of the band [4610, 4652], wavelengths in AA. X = 1.33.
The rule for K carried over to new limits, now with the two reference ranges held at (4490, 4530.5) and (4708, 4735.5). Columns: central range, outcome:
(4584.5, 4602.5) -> -0.027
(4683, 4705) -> 0.009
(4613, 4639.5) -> -0.056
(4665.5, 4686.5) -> -0.020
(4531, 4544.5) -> 0.054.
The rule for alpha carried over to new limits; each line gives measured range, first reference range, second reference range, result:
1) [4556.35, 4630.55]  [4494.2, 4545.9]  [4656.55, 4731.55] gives -2.63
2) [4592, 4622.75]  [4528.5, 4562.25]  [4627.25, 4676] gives -1.48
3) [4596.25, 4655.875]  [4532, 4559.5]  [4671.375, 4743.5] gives -3.07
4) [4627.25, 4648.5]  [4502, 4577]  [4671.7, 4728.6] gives -0.63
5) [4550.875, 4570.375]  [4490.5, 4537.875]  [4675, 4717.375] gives -0.56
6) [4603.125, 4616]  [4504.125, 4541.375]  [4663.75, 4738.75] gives -0.62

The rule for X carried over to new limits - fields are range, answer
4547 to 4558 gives 1.27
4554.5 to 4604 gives 1.3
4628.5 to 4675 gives 1.31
